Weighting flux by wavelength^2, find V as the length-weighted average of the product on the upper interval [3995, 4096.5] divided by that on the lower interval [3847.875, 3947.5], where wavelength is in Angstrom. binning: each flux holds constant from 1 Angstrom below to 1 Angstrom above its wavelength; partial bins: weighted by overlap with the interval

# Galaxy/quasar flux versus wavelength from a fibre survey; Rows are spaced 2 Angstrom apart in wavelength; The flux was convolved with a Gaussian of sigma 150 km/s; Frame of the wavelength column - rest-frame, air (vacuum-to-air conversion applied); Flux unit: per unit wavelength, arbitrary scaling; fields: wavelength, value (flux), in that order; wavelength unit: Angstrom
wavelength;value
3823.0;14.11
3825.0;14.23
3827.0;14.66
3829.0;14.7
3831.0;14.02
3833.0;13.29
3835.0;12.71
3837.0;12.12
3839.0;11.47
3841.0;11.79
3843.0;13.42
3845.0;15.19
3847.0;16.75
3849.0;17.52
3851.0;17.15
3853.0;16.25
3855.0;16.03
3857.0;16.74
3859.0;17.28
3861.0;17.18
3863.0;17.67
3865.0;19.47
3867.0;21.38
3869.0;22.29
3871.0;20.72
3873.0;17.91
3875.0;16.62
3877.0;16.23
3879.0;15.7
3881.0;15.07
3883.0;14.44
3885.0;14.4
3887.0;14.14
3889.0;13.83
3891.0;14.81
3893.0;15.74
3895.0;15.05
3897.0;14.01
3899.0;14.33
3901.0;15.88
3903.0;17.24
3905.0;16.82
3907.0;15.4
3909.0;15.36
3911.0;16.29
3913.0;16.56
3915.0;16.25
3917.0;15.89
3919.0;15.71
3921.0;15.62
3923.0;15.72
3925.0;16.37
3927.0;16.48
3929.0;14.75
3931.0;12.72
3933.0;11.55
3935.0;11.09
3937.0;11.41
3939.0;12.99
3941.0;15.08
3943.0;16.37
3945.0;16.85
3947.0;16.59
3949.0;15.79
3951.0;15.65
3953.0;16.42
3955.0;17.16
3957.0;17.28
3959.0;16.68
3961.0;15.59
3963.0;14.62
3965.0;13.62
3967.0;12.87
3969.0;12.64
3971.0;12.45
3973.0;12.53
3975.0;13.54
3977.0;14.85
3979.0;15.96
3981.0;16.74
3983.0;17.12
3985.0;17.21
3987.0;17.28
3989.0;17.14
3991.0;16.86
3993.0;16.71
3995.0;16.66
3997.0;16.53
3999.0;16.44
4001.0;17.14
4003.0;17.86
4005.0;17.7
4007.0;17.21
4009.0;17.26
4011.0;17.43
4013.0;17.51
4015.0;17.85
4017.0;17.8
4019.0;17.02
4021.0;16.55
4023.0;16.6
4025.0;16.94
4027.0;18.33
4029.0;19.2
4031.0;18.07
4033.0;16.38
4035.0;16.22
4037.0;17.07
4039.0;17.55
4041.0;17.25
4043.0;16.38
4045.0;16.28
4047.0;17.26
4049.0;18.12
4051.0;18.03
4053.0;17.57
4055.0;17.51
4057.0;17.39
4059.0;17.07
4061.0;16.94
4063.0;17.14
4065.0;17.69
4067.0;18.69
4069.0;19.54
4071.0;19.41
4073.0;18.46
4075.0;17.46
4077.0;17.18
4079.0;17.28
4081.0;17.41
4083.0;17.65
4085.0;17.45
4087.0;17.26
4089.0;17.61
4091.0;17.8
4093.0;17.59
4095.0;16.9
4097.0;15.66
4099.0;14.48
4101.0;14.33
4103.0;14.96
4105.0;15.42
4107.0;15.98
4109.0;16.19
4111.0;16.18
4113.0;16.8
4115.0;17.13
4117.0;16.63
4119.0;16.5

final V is 1.18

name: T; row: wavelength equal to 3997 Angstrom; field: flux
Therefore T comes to 16.53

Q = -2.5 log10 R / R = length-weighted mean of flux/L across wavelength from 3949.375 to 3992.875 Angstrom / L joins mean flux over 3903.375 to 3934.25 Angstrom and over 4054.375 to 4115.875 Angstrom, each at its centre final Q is 0.033 mag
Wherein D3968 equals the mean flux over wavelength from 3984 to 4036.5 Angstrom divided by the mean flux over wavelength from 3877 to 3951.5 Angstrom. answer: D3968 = 1.14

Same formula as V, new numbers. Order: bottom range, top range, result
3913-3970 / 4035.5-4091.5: 1.24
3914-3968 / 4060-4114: 1.21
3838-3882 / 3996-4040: 1.11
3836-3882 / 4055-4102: 1.16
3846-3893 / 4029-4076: 1.14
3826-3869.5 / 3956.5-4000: 1.05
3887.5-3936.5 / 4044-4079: 1.27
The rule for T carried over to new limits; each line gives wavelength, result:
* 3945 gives 16.85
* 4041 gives 17.25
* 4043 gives 16.38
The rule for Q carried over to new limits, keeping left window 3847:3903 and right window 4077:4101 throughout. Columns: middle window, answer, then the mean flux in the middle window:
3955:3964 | 0.04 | 16.2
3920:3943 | 0.18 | 14.1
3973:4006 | 0.02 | 16.5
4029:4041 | -0.03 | 17.3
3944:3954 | 0.03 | 16.3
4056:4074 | -0.07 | 18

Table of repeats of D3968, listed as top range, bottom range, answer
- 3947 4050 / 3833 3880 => 1.00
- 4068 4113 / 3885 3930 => 1.09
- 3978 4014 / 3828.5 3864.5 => 1.13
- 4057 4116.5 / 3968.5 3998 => 1.09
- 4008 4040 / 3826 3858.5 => 1.18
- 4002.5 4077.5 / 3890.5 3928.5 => 1.11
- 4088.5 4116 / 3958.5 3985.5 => 1.10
